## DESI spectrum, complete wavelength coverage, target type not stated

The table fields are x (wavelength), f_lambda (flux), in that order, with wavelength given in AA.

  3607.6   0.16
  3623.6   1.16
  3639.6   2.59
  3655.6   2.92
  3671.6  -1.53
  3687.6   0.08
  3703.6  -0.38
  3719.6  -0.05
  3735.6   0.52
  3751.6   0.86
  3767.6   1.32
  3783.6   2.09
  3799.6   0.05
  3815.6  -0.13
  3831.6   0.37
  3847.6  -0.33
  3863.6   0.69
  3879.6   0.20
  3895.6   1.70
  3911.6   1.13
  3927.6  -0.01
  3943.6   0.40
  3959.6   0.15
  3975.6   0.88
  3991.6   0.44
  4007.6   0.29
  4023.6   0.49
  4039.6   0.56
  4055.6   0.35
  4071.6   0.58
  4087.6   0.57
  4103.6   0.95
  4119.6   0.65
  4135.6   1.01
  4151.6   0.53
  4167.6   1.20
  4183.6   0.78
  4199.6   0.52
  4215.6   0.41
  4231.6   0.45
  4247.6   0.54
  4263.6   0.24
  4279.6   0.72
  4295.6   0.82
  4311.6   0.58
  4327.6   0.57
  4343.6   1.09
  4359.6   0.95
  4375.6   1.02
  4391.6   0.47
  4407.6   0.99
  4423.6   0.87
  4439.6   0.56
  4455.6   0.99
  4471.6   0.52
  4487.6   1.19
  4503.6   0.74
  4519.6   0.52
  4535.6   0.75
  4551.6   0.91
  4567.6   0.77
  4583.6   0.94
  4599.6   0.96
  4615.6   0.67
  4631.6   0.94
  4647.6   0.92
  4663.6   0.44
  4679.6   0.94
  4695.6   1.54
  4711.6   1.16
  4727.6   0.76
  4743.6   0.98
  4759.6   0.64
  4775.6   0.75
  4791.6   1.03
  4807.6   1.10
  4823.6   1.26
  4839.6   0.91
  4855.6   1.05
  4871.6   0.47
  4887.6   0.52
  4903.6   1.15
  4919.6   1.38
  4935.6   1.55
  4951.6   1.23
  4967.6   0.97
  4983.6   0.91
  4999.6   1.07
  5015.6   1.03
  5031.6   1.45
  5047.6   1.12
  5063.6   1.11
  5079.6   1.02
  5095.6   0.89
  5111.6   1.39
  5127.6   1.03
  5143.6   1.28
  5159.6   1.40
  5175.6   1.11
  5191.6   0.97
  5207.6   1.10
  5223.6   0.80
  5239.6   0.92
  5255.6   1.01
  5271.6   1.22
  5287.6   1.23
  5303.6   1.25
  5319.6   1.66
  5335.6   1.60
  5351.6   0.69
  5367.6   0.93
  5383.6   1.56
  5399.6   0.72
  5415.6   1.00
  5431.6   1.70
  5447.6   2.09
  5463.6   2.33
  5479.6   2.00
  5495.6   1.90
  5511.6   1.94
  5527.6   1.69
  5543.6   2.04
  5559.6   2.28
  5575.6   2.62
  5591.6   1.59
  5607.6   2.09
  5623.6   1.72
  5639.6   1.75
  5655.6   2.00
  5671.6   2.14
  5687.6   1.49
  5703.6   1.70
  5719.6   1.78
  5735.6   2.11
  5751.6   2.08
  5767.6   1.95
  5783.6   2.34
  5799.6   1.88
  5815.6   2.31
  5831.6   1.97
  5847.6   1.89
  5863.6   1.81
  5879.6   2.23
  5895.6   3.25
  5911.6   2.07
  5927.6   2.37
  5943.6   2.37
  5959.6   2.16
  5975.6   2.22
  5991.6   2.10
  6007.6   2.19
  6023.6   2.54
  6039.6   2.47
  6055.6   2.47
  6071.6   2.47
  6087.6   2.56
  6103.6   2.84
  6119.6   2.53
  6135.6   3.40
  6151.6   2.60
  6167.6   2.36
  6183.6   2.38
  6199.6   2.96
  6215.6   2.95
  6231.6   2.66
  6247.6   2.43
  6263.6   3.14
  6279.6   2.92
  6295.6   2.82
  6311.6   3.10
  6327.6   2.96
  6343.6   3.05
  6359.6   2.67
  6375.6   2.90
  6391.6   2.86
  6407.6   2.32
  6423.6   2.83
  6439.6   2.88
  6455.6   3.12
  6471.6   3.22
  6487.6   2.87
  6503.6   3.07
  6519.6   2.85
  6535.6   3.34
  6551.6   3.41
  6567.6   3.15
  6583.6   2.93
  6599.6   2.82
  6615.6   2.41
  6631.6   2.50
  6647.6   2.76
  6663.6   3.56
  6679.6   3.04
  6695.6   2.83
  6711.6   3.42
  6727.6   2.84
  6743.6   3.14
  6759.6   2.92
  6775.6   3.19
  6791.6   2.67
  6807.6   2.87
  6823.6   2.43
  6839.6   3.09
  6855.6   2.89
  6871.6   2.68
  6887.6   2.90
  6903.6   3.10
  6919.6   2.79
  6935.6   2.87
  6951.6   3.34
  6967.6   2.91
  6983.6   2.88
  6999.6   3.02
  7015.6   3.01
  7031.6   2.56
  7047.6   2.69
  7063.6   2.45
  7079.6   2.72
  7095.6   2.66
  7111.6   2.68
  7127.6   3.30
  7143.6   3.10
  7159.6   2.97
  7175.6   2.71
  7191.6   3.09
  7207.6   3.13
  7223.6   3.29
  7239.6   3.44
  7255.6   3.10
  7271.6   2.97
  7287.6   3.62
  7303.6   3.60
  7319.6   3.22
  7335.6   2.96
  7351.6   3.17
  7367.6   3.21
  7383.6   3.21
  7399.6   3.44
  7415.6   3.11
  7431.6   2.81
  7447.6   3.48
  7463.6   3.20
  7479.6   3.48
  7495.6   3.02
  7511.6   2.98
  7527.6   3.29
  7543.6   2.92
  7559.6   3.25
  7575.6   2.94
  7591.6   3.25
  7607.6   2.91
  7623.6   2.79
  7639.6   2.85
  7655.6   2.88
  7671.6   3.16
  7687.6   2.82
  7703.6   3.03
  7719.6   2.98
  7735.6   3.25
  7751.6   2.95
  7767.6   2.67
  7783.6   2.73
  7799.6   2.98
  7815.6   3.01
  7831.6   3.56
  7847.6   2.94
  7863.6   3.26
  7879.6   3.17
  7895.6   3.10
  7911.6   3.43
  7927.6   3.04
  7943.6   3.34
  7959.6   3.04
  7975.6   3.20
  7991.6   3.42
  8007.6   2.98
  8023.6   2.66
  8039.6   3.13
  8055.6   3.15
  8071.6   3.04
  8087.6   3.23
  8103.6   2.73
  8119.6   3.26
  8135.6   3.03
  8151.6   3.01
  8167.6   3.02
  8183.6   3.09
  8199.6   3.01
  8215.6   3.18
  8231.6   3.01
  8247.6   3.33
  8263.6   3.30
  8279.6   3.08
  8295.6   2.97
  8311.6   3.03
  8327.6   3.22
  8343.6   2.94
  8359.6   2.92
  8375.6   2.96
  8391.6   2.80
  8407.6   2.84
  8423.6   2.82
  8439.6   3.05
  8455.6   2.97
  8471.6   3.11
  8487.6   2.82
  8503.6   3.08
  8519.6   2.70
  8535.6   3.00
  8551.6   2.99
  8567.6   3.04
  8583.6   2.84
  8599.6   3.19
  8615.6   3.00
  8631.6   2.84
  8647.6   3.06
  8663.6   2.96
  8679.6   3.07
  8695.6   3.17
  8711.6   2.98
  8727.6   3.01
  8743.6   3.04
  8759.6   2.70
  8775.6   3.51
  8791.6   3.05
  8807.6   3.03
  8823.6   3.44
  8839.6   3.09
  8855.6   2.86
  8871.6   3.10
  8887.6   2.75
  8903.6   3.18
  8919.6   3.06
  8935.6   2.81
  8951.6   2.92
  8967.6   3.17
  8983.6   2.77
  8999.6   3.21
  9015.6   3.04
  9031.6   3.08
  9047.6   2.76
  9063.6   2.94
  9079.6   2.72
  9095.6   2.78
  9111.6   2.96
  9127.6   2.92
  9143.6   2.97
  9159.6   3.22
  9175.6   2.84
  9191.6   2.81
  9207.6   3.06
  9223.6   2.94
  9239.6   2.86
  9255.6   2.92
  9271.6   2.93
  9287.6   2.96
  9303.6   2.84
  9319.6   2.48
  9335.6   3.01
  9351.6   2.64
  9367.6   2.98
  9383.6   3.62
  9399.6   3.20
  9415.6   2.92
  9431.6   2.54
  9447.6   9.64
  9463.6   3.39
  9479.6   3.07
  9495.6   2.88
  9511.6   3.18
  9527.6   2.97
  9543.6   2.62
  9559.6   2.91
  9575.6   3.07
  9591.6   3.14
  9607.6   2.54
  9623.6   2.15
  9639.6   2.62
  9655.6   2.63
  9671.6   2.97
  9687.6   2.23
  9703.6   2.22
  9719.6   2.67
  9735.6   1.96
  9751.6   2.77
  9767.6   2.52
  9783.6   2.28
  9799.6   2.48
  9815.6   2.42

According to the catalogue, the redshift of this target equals 0.36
